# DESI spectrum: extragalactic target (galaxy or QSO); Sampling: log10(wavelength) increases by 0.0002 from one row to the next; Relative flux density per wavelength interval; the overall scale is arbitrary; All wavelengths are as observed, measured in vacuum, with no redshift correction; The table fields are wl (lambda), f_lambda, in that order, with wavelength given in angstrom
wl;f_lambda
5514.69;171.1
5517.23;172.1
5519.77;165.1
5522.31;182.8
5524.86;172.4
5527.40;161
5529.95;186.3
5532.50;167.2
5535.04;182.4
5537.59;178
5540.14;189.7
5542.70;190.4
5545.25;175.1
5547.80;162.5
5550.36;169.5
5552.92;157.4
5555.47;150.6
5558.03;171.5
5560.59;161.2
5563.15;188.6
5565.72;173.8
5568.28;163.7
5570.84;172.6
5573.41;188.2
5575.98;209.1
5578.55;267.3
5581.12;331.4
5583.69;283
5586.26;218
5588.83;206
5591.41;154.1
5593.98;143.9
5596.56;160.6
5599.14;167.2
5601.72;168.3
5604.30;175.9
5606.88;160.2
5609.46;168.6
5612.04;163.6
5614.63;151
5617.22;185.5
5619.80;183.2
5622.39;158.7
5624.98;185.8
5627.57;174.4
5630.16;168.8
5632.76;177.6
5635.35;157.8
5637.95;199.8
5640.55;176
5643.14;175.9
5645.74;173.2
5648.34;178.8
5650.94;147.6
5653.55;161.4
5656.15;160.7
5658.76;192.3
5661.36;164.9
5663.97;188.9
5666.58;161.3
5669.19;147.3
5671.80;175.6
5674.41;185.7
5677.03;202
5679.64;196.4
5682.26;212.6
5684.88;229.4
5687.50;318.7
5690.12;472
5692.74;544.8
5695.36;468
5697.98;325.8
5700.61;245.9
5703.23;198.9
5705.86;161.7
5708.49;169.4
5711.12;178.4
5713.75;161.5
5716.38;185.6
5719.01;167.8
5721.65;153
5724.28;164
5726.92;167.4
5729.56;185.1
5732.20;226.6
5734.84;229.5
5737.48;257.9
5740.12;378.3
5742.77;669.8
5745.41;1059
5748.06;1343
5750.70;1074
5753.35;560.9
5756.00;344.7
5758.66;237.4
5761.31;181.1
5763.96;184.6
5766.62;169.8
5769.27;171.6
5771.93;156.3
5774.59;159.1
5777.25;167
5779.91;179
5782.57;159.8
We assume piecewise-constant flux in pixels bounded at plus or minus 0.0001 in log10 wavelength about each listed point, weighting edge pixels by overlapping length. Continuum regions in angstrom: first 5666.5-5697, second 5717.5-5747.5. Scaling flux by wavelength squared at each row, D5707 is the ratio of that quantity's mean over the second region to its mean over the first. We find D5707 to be 1.29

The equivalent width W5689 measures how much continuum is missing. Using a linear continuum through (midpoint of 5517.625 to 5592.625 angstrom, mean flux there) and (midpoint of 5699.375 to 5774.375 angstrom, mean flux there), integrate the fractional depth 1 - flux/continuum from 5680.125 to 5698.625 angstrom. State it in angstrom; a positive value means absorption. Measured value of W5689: -4.1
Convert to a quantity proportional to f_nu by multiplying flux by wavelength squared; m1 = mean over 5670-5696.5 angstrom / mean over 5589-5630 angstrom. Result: 1.82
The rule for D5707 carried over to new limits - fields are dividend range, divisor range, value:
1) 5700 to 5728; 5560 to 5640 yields 0.98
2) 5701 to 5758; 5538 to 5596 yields 2.10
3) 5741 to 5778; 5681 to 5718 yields 1.72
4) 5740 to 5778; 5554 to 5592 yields 2.43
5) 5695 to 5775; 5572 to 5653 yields 1.88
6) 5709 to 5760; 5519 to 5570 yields 2.51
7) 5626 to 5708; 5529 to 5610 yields 1.23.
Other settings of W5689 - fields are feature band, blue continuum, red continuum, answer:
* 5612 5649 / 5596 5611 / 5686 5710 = 6.3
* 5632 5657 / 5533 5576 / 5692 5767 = 9.1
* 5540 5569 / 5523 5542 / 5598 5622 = 0.7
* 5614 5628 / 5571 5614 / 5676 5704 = 3.4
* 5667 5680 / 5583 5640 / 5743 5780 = 4.9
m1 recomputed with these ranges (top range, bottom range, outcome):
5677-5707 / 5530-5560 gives 1.85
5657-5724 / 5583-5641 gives 1.34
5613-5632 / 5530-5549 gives 0.99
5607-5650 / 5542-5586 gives 0.90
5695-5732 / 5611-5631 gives 1.22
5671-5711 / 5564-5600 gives 1.39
